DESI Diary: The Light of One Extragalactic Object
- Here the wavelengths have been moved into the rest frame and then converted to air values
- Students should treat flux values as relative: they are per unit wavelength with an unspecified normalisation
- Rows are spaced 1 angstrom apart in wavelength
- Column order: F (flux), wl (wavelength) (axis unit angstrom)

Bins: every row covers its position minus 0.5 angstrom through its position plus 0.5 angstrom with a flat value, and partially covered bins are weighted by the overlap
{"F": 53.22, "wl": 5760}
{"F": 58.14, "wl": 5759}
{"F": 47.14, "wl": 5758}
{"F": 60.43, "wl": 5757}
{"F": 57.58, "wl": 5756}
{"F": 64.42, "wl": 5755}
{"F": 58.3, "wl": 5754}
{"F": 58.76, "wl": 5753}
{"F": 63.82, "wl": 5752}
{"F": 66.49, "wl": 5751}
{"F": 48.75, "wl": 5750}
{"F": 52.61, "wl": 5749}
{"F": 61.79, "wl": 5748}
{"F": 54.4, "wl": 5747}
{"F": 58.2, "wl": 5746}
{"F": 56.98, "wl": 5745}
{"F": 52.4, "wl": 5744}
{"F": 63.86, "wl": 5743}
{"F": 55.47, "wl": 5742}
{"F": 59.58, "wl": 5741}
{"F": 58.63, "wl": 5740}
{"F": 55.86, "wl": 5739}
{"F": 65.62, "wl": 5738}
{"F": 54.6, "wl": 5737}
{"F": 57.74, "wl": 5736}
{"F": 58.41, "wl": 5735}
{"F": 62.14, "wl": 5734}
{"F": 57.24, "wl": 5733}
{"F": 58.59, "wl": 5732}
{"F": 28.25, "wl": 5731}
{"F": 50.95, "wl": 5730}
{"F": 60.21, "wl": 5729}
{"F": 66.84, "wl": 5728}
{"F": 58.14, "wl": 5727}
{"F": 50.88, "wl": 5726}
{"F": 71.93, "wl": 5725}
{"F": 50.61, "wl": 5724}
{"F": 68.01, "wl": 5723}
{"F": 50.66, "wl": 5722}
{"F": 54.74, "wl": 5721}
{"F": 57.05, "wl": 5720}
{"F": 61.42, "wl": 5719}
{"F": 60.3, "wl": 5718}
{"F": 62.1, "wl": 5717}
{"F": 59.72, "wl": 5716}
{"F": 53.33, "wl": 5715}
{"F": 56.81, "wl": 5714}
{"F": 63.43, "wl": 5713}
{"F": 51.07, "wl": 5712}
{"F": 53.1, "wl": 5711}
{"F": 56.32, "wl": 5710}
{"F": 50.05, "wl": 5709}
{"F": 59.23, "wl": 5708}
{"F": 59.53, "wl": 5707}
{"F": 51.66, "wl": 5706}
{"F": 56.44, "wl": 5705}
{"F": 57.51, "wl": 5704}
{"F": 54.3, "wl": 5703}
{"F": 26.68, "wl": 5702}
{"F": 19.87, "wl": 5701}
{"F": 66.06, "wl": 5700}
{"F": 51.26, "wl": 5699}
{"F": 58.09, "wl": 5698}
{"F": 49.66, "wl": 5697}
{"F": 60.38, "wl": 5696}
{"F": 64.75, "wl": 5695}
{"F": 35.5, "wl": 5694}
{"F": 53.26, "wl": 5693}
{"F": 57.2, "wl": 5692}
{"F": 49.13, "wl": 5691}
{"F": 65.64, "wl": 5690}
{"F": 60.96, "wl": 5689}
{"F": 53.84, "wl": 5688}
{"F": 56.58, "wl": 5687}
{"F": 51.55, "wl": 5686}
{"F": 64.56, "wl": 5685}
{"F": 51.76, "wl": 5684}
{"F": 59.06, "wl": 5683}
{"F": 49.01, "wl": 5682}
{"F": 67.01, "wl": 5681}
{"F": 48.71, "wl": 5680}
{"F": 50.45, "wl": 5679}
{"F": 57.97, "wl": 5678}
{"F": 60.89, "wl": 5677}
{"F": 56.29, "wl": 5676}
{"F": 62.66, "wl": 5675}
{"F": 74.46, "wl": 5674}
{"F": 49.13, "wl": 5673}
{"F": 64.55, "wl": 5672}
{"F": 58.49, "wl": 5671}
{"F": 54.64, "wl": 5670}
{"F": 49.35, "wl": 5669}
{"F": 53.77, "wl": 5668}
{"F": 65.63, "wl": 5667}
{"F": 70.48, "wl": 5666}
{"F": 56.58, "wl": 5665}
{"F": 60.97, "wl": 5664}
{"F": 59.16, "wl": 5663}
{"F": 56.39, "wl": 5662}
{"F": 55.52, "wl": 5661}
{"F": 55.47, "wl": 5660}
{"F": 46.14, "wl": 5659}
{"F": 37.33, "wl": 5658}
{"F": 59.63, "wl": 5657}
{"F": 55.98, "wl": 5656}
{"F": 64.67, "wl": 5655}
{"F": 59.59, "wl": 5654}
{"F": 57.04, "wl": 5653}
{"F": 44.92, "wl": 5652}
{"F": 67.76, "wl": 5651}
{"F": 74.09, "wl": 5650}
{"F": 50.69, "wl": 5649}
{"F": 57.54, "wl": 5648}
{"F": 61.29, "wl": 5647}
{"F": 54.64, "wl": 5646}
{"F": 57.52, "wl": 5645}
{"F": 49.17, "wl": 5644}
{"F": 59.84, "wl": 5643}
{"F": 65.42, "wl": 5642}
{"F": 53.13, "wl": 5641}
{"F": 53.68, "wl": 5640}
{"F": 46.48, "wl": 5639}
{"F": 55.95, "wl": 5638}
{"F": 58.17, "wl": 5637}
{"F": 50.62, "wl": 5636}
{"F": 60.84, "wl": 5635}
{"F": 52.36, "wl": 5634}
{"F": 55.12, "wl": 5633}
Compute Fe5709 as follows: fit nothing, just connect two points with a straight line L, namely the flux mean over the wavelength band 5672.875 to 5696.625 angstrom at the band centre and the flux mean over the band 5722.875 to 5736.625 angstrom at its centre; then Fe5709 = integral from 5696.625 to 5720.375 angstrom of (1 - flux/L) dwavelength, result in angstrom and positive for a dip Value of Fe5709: 1.2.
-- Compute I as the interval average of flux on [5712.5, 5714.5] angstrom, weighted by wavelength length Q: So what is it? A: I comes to 60.1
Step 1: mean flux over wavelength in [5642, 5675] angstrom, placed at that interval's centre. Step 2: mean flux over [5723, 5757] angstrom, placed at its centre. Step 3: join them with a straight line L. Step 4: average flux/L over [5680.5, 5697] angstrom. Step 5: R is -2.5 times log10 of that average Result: 0.03 mag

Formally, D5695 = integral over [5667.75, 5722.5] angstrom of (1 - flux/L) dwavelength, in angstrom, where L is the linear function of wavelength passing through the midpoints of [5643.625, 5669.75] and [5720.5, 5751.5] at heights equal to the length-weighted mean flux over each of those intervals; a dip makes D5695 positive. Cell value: 1.7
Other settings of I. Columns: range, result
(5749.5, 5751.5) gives 57.6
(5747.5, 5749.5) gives 57.2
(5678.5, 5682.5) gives 53.8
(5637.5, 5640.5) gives 52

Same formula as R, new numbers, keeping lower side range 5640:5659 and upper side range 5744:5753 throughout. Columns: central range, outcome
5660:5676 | -0.04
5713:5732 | 0.01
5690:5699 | 0.06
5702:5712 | 0.07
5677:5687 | 0.02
